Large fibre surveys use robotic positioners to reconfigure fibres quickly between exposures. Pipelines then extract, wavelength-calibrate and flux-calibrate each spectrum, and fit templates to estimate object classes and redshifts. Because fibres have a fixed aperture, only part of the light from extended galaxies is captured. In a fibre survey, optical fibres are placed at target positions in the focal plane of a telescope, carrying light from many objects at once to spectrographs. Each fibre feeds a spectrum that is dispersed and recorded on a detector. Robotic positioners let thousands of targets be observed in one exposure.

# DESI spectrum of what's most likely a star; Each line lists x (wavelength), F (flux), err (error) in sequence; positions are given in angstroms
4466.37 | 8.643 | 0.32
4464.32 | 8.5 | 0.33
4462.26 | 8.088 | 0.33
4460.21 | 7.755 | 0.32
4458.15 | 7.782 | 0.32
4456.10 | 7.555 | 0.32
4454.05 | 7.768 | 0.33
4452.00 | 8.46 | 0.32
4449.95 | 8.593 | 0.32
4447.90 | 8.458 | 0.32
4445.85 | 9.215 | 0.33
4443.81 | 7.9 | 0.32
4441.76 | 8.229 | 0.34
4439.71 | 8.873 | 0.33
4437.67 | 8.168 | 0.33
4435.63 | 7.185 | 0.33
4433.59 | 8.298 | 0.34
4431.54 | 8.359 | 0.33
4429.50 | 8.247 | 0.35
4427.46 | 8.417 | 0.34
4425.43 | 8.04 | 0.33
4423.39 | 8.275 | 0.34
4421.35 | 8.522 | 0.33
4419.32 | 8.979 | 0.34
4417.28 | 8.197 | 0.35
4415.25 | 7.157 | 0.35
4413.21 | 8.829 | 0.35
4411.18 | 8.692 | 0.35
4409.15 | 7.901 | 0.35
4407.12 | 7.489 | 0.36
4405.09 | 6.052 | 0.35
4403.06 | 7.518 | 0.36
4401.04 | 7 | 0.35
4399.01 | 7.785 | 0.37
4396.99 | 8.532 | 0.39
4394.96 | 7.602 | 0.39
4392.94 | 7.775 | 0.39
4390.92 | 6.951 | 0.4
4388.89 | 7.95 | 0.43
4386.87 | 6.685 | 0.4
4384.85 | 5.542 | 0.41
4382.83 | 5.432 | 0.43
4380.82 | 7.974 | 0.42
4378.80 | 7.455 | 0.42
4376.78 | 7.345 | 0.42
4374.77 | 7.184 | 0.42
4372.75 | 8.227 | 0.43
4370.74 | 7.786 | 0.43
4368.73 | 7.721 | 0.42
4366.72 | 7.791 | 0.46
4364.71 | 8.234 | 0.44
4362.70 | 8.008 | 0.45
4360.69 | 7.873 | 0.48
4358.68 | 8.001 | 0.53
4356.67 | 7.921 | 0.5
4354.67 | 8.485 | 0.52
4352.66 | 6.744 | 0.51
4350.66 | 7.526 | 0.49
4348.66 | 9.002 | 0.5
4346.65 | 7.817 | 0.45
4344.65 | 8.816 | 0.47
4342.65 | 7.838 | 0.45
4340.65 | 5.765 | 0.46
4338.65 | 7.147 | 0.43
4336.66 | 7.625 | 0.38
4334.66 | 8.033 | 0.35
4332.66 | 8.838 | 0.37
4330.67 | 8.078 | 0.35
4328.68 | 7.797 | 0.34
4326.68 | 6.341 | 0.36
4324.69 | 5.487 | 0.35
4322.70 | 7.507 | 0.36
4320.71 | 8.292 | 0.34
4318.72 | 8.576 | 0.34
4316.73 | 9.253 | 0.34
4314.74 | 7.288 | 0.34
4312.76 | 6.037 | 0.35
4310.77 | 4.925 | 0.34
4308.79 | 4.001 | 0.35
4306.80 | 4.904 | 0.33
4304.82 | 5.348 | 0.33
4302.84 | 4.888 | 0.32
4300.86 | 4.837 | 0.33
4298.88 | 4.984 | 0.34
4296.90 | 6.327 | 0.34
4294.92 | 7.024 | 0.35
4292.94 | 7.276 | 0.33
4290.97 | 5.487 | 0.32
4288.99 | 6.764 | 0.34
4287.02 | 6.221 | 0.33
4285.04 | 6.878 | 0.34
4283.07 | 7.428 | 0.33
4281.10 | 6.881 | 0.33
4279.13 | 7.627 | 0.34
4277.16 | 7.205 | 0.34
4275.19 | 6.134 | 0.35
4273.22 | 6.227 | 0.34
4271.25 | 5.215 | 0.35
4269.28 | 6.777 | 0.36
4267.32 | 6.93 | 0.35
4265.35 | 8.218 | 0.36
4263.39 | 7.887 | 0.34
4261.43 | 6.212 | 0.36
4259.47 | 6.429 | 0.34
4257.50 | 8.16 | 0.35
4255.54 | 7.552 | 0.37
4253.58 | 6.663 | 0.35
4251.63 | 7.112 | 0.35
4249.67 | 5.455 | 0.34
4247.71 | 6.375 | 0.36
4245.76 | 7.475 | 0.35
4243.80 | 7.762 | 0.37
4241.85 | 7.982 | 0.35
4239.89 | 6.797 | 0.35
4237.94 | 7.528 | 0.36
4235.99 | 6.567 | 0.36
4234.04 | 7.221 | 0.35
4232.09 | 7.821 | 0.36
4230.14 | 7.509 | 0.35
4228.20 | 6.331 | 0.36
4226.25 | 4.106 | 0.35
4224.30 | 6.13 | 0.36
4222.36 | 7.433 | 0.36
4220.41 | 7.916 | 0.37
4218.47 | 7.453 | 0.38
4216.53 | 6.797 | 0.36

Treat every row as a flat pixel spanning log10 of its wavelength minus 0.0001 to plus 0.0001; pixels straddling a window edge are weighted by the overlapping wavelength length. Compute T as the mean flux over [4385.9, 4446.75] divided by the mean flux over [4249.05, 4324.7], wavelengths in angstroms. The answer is 1.21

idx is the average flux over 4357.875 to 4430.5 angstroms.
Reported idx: 7.7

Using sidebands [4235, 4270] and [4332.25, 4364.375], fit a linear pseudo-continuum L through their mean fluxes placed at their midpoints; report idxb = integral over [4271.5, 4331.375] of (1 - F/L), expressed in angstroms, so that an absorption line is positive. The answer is 7.7 angstroms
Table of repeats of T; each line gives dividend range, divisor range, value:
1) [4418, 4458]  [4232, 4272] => 1.17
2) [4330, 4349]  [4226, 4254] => 1.13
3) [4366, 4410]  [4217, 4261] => 1.05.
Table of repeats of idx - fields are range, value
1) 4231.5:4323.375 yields 6.72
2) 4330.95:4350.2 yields 7.87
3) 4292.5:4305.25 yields 5.77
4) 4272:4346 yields 6.76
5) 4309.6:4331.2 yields 7.19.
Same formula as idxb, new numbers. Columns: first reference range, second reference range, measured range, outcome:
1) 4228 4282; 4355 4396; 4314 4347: -1.65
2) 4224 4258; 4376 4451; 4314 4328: -0.39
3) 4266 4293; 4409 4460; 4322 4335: -0.47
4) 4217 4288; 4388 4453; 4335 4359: -0.51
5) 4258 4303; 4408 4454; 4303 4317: 2.39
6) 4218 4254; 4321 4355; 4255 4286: 0.73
